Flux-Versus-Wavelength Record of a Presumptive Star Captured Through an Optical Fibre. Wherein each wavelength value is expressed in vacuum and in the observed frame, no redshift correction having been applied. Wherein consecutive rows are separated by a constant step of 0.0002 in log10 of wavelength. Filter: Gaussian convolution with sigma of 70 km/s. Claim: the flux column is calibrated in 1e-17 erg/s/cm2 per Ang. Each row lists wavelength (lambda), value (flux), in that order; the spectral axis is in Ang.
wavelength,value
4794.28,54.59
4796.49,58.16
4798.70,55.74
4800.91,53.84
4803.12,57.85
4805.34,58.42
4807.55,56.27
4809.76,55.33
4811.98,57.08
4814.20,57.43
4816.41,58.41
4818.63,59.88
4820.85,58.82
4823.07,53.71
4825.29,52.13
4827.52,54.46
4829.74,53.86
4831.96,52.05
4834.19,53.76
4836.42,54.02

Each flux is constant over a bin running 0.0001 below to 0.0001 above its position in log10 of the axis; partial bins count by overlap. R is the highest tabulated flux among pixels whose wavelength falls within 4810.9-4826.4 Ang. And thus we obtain 59.88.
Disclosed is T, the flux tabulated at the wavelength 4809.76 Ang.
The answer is 55.33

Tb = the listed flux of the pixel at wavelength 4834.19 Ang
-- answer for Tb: 53.76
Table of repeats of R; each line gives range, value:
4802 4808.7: 58.42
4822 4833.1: 54.46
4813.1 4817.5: 58.41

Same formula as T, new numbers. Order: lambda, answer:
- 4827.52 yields 54.46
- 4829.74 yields 53.86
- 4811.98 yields 57.08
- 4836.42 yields 54.02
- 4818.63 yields 59.88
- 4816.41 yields 58.41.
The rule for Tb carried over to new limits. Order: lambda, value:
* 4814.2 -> 57.43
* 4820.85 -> 58.82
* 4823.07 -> 53.71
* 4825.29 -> 52.13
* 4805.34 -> 58.42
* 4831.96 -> 52.05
